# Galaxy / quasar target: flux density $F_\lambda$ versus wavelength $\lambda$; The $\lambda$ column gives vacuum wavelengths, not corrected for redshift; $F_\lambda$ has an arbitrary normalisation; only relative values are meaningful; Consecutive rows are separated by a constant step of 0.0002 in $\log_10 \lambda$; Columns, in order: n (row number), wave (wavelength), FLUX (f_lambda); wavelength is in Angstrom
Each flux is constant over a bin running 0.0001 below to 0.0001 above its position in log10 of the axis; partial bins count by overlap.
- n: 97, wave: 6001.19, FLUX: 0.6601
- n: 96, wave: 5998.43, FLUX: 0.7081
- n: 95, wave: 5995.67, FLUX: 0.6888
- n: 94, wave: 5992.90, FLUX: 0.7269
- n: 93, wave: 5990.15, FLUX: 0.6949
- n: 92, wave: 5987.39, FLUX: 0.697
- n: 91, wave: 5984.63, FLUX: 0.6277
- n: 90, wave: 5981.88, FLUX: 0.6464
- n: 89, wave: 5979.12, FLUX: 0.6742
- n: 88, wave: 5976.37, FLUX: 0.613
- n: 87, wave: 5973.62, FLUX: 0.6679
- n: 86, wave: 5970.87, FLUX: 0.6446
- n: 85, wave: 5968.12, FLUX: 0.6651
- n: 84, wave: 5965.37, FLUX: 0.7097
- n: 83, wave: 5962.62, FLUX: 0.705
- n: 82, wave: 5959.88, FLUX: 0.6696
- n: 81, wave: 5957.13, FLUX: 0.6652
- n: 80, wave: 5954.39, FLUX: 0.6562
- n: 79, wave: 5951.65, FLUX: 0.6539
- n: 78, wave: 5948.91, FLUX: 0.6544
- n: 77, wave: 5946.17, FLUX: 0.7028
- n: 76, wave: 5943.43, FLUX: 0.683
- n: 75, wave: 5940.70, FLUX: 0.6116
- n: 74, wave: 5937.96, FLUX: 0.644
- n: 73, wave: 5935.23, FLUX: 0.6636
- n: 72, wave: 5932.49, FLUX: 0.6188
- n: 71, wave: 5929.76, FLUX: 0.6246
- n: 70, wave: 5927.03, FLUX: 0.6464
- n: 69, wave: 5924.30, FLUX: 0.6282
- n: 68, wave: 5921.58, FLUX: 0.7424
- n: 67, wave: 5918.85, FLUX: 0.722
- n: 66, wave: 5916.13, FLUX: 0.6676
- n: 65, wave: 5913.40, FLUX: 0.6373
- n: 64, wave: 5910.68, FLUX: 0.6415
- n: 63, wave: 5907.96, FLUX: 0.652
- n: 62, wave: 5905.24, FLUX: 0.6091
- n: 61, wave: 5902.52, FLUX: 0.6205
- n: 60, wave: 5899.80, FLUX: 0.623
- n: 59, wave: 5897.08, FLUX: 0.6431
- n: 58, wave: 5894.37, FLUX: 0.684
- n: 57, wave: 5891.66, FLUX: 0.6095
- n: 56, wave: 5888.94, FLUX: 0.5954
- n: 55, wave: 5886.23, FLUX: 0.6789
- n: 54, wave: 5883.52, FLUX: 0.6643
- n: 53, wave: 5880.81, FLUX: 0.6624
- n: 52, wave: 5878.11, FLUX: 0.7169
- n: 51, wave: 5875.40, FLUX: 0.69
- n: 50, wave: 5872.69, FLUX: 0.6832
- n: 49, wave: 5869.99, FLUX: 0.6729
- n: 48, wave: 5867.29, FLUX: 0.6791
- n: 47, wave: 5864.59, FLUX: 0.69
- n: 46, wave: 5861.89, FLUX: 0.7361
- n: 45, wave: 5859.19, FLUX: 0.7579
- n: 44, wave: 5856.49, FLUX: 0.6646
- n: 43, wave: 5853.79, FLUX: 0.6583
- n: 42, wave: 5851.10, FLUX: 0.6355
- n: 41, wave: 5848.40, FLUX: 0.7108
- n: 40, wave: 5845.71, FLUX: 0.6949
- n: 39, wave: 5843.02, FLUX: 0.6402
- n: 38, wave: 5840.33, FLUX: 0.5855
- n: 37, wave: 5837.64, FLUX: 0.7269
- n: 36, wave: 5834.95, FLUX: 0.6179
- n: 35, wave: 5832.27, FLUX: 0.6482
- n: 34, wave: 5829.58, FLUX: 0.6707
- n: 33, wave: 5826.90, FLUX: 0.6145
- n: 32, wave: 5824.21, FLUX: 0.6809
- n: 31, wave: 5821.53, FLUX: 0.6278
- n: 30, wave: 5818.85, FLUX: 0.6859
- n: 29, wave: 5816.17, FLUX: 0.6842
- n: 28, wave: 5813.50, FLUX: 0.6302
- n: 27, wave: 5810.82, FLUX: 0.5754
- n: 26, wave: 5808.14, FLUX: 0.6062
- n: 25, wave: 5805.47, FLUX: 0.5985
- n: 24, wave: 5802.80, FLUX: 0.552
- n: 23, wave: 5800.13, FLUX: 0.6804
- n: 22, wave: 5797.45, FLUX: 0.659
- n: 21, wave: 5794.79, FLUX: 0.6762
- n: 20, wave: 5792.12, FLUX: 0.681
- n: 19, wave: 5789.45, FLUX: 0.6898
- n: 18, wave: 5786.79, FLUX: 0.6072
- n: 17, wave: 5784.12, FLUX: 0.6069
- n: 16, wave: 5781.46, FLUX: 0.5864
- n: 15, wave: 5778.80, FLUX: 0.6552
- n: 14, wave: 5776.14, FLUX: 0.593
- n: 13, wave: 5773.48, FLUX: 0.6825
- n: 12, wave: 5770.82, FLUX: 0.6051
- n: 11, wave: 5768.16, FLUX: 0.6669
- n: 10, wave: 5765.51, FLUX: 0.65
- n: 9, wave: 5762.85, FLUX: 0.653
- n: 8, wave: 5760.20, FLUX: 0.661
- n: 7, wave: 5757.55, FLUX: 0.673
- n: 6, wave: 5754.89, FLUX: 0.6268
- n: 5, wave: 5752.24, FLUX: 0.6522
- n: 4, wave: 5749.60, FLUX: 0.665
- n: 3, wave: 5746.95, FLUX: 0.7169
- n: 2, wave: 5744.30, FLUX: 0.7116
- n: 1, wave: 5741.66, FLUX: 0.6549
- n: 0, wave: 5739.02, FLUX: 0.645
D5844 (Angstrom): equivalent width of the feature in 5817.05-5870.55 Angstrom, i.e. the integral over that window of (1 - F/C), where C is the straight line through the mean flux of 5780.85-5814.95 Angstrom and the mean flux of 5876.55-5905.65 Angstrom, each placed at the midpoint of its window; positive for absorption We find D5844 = -2.7 Angstrom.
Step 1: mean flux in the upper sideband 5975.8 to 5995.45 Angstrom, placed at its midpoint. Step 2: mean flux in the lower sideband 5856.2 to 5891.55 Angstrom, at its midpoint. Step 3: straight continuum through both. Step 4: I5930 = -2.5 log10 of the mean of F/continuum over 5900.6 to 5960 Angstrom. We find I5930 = 0.04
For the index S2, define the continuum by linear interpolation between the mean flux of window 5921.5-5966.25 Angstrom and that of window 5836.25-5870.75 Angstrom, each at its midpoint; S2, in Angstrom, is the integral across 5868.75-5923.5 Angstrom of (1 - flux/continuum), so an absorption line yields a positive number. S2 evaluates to 0.9 Angstrom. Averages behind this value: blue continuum 0.681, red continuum 0.661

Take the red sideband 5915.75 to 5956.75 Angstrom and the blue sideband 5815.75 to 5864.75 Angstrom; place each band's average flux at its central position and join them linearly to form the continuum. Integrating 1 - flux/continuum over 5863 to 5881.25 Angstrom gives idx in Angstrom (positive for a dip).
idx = -0.6 Angstrom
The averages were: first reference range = 0.669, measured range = 0.687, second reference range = 0.661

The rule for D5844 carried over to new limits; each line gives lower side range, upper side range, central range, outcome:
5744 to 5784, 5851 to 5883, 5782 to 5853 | 2.7 Angstrom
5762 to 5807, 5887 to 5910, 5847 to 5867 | -1.9 Angstrom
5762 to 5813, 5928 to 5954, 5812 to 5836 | -0.5 Angstrom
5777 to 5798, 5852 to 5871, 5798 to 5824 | 1.2 Angstrom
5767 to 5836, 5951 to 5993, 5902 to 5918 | 0.4 Angstrom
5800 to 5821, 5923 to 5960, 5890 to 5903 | 0.1 Angstrom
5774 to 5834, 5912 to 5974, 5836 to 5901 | -2.1 Angstrom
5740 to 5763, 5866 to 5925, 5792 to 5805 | 0.4 Angstrom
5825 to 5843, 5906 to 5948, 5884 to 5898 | 0.2 Angstrom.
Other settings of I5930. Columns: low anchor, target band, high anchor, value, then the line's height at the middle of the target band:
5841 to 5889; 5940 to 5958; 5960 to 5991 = 0.01 mag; 0.67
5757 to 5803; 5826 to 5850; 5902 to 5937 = -0.02 mag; 0.648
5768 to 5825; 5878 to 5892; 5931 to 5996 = 0.00 mag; 0.652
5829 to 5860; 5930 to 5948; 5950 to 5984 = 0.02 mag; 0.664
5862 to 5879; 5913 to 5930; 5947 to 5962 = 0.01 mag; 0.675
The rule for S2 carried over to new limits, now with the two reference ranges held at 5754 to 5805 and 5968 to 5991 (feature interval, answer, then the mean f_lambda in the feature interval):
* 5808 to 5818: 0.24 Angstrom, 0.629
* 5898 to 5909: 0.43 Angstrom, 0.626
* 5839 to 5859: -0.44 Angstrom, 0.662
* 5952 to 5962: -0.15 Angstrom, 0.666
